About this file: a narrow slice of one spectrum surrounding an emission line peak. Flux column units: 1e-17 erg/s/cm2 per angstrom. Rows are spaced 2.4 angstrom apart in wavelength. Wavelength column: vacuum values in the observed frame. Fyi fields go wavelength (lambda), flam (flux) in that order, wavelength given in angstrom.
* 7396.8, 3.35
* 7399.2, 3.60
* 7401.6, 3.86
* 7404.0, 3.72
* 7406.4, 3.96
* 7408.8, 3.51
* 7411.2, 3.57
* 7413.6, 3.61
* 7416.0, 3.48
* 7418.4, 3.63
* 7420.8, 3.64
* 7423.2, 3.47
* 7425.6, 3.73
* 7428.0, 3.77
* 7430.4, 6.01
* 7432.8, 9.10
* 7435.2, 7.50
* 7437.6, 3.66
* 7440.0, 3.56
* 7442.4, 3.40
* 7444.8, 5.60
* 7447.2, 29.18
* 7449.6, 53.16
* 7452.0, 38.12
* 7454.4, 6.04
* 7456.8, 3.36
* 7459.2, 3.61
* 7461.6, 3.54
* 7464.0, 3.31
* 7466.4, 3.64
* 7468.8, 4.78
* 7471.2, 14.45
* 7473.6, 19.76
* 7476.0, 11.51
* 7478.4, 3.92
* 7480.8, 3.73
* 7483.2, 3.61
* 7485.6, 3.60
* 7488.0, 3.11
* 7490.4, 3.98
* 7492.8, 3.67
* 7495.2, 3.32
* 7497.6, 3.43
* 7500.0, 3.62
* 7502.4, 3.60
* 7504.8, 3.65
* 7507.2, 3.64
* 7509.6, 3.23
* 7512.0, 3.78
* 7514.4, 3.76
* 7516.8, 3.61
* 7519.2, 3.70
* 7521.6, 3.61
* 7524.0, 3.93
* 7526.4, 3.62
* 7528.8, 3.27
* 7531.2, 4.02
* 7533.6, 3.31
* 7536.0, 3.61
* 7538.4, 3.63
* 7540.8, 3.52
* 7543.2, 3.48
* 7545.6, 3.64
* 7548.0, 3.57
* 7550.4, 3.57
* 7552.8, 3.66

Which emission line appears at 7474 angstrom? [N II] 6583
